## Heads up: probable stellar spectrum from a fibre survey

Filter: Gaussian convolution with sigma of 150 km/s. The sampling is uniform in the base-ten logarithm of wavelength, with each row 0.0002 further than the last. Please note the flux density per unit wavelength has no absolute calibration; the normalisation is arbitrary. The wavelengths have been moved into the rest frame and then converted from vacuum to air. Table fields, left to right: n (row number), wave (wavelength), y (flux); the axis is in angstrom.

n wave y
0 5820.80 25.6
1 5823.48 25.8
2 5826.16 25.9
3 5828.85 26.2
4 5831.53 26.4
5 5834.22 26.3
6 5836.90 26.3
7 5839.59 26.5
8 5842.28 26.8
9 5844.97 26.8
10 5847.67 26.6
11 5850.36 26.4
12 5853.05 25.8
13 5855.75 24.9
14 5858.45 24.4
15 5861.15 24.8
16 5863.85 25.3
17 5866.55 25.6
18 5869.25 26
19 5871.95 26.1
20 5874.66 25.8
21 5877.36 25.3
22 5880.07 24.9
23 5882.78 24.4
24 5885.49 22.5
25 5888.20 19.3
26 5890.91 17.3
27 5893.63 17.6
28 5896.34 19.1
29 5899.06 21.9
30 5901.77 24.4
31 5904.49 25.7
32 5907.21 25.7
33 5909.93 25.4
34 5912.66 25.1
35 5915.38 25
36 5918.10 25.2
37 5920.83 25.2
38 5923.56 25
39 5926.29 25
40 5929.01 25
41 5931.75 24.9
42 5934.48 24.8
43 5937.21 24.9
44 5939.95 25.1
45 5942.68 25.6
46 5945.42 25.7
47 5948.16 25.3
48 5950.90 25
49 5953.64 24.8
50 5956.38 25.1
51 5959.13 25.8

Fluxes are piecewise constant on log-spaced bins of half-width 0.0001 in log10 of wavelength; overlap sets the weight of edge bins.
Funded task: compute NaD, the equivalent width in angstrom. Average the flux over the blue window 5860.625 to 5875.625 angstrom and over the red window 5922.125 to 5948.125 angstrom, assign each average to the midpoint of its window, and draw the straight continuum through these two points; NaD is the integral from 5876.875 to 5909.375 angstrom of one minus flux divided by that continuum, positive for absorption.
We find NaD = 4.0 angstrom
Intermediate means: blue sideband 25.6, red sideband 25.1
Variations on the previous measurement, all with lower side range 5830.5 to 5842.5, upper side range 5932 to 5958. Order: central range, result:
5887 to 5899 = 3.29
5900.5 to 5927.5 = 0.36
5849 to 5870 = 0.62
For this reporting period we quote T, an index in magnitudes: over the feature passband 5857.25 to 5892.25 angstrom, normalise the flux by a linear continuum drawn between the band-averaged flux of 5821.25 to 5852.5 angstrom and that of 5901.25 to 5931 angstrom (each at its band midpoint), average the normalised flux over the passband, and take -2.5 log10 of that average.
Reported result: 0.079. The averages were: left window 26.3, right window 25.2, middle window 24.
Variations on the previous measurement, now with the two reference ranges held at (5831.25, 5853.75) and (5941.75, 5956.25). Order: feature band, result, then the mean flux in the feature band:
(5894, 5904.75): 0.173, 22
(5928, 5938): 0.024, 24.9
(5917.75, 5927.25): 0.021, 25.1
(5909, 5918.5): 0.021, 25.2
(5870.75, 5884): 0.033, 25.3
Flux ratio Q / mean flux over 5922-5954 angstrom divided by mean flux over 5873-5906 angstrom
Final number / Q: 1.12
